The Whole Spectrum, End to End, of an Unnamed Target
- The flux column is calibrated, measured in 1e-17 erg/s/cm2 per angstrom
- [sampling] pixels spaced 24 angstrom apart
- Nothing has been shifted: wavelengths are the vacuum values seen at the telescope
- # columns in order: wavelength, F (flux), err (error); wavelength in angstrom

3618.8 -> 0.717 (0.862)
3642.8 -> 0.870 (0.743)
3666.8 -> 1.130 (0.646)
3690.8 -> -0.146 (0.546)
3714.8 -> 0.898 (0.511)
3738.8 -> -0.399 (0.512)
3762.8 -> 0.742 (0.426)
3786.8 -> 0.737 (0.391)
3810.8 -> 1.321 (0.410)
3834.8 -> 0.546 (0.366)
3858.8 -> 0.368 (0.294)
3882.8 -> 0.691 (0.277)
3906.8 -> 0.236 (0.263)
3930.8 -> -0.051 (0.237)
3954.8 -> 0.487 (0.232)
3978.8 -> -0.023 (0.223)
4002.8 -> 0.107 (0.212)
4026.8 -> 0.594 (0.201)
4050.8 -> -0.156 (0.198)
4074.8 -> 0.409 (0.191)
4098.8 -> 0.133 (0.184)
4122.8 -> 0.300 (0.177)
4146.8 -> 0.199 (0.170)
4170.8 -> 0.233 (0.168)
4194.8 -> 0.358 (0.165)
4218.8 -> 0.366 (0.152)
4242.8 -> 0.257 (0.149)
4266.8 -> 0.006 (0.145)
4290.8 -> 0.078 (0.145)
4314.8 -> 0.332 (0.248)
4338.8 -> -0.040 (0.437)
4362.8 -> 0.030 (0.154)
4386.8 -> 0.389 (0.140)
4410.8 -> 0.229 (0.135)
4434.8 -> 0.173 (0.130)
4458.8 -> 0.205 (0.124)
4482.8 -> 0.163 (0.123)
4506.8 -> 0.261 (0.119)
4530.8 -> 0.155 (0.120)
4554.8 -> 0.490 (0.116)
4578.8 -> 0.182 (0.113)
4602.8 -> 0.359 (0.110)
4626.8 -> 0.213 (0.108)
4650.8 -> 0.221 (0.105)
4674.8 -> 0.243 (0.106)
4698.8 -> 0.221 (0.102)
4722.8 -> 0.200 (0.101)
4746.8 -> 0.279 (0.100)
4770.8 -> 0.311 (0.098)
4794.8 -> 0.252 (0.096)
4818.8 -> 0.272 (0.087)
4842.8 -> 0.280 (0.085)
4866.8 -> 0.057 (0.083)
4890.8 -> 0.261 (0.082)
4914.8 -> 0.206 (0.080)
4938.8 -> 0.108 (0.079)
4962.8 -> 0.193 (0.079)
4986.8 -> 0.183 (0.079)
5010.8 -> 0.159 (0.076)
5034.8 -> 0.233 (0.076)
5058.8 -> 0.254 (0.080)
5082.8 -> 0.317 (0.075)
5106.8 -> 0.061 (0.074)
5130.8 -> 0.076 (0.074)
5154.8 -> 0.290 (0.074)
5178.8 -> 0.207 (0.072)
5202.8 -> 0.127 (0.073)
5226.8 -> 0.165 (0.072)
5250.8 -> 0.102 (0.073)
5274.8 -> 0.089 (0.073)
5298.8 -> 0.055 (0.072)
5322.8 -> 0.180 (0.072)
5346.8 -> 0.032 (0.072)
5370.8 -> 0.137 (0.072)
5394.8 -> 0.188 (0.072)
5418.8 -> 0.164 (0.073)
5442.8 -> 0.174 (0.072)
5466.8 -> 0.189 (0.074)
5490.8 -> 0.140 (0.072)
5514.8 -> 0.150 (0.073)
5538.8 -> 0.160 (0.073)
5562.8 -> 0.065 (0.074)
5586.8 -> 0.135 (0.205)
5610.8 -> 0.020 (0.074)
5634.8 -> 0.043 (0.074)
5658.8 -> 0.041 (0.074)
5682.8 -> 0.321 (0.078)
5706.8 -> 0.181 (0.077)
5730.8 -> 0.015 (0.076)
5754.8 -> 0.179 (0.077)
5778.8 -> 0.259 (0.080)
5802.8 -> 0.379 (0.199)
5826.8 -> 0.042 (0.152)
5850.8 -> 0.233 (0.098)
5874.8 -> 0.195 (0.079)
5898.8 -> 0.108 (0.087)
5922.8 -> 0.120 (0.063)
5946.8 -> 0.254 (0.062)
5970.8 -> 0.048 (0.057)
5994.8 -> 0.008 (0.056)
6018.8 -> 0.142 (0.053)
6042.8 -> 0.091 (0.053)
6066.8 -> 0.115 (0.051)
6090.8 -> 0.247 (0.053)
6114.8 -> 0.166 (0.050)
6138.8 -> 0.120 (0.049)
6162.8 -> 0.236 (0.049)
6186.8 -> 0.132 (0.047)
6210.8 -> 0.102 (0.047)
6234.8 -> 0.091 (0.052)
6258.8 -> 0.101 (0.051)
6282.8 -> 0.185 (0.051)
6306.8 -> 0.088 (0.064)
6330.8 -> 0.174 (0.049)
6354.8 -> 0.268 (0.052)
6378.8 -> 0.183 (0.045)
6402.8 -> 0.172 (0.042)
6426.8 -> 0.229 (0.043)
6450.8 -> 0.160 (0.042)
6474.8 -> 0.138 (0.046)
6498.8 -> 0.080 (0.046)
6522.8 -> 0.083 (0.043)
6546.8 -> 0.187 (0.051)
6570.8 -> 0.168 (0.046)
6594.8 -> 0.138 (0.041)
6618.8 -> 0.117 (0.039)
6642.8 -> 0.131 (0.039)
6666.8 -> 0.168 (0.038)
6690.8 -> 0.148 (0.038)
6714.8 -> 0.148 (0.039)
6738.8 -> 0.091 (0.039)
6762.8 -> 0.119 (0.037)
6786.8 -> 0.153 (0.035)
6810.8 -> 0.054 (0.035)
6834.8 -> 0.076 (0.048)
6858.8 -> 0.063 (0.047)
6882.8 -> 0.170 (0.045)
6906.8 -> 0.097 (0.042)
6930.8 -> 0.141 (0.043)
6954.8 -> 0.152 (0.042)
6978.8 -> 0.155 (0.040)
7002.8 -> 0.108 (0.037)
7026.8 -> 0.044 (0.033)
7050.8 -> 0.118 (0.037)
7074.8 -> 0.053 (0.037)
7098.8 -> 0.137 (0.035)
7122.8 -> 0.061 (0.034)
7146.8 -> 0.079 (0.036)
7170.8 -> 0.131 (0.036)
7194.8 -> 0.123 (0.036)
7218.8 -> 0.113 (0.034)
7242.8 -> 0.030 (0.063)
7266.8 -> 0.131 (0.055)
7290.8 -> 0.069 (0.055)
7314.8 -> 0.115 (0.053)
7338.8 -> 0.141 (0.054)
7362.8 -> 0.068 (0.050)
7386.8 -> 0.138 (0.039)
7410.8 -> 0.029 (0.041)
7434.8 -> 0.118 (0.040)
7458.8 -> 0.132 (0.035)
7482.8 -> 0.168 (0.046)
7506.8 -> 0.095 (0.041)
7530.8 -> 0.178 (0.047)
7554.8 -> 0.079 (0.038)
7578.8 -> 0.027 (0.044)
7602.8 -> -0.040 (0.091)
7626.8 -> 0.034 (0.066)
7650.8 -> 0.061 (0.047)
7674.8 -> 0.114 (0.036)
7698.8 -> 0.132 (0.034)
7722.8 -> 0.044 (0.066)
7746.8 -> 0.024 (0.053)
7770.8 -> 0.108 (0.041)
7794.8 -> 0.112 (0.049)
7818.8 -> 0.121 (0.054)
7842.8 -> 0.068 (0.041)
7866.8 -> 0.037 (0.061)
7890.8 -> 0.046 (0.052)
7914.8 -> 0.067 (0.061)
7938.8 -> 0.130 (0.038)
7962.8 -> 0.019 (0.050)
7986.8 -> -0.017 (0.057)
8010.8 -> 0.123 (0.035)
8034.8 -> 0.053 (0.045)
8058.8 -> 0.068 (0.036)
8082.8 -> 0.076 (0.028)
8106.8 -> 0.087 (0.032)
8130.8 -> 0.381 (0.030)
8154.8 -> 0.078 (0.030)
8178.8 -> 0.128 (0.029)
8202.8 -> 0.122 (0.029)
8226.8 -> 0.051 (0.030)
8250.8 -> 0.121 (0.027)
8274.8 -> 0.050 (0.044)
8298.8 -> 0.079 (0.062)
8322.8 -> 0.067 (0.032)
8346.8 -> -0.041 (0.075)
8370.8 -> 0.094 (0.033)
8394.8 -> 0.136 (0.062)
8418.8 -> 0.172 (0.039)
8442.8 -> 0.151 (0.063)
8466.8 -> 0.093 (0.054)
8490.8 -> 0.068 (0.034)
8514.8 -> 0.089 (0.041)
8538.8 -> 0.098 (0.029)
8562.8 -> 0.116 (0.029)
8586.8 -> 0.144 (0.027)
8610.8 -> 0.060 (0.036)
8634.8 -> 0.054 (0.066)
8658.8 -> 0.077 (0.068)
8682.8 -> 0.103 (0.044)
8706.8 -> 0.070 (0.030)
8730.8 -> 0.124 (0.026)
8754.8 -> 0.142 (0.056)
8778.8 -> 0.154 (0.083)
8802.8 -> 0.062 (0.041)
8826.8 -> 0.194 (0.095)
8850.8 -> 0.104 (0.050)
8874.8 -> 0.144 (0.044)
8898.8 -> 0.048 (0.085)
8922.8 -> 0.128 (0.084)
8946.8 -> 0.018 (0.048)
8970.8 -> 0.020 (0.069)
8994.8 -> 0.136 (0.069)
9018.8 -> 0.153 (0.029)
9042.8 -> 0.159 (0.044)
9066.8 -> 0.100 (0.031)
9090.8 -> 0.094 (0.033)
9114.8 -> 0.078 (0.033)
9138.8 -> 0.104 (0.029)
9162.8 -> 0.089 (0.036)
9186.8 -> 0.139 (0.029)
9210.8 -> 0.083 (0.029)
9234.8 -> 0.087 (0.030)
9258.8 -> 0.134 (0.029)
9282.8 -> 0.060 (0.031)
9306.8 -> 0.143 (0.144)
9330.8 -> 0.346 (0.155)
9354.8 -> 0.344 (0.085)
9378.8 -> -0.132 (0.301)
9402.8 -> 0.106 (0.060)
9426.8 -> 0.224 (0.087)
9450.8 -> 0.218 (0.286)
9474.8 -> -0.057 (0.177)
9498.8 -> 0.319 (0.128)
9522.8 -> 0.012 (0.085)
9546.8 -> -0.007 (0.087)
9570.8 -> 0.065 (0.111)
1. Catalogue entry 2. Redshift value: 1.18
